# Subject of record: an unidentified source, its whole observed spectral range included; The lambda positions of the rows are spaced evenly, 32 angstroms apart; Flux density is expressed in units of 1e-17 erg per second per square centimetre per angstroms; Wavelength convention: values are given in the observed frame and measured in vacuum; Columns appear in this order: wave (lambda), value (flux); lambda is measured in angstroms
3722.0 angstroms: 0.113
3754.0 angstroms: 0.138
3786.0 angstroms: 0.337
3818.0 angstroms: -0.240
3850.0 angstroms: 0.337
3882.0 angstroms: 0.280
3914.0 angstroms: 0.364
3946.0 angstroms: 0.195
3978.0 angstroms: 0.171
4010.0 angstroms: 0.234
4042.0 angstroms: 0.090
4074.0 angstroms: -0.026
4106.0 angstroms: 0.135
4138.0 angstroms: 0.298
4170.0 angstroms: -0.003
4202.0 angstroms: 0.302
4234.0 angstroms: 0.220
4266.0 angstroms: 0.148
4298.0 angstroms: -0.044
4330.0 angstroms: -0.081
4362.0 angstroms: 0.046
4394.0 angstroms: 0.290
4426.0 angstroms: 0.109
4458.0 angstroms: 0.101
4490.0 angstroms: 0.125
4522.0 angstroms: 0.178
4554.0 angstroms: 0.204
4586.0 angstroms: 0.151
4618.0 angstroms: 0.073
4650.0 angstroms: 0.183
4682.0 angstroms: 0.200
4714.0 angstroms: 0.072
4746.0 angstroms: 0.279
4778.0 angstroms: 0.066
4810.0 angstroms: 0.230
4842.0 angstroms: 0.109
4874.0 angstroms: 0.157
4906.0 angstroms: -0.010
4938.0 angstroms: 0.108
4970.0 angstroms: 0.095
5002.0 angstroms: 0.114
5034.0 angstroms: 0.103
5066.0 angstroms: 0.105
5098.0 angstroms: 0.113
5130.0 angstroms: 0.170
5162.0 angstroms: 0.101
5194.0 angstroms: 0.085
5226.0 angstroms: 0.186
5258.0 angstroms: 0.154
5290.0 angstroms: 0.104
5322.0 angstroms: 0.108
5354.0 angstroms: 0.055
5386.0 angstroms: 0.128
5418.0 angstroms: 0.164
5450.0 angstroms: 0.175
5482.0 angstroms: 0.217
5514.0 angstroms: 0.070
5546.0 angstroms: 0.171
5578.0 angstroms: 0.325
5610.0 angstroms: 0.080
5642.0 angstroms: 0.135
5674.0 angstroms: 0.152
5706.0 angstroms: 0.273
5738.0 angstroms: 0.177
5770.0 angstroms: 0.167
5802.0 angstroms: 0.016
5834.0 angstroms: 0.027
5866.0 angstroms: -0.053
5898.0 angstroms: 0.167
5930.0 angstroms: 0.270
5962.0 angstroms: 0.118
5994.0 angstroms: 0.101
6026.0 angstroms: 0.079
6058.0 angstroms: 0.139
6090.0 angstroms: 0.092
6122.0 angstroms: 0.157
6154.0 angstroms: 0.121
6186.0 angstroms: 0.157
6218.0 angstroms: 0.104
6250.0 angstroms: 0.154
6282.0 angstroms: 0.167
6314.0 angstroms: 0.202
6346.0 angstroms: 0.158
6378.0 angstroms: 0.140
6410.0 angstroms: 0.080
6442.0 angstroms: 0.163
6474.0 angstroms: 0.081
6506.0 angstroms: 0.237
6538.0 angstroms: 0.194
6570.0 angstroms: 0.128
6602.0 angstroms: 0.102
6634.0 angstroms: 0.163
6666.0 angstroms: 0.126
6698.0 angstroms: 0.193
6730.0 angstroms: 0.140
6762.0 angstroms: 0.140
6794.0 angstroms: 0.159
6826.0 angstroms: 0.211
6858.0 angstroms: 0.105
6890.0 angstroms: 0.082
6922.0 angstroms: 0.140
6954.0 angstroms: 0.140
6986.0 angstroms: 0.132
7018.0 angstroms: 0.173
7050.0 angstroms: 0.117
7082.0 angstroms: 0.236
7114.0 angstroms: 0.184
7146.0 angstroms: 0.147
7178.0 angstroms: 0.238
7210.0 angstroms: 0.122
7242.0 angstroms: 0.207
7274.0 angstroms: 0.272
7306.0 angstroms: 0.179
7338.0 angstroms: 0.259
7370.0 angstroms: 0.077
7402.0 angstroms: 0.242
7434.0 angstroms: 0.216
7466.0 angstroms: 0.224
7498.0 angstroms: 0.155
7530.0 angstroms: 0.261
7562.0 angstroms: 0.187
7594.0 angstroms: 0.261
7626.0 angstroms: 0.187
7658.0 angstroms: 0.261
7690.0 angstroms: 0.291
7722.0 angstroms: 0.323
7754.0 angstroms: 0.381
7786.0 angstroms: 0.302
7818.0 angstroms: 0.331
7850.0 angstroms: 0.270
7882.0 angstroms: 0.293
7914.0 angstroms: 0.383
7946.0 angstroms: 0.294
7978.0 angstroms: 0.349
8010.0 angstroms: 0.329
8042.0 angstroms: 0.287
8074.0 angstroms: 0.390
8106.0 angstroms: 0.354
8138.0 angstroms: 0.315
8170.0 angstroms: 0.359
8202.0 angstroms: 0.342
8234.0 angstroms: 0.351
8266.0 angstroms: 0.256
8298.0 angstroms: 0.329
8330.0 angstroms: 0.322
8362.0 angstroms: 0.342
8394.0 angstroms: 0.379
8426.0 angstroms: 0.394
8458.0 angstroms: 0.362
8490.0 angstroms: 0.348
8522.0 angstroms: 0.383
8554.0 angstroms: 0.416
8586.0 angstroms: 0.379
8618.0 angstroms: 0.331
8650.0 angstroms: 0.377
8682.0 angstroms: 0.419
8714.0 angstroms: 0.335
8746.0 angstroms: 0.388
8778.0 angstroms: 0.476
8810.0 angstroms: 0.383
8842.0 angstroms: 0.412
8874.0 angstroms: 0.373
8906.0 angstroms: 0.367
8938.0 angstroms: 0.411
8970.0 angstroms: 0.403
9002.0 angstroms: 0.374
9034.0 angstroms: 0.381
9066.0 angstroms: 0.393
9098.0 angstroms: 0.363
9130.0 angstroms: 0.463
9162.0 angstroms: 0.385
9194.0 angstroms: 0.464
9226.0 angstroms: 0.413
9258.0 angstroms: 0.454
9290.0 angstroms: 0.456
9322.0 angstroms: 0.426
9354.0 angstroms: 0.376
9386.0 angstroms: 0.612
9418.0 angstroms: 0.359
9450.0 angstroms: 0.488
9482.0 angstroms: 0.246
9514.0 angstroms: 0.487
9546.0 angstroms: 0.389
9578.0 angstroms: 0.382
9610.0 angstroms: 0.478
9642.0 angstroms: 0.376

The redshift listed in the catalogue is 0.92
